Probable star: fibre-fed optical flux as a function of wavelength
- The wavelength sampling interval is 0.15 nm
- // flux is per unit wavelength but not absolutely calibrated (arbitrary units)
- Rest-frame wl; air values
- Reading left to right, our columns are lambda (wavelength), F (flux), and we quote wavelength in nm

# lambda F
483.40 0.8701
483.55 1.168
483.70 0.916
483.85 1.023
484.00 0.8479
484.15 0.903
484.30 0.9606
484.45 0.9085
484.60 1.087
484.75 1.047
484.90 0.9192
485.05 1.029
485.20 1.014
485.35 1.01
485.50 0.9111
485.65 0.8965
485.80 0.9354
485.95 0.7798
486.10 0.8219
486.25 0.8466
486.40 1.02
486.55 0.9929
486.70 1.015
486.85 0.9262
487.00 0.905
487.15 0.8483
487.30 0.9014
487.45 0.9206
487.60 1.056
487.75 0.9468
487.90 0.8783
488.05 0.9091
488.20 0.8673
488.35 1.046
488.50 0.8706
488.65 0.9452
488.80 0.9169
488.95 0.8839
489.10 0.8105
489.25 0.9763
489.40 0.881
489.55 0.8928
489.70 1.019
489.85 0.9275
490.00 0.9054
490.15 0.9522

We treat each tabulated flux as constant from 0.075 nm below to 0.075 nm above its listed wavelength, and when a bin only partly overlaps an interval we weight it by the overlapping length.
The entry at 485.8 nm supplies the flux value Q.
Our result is 0.9354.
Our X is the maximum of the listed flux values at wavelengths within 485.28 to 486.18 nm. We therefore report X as 1.01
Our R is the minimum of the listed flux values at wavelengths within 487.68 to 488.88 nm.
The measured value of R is 0.8673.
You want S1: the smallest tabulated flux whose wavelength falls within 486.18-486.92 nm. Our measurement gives 0.8466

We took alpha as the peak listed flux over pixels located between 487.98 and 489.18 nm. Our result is 1.046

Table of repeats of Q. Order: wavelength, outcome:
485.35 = 1.01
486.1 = 0.8219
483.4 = 0.8701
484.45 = 0.9085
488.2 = 0.8673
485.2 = 1.014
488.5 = 0.8706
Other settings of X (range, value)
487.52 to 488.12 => 1.056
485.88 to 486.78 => 1.02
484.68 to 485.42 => 1.047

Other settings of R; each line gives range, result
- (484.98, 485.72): 0.8965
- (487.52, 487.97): 0.8783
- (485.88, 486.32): 0.7798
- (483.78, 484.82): 0.8479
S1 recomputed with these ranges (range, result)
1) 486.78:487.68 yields 0.8483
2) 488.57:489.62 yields 0.8105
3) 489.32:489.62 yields 0.881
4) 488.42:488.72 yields 0.8706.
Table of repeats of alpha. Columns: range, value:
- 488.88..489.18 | 0.8839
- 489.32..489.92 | 1.019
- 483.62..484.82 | 1.087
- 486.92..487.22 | 0.905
